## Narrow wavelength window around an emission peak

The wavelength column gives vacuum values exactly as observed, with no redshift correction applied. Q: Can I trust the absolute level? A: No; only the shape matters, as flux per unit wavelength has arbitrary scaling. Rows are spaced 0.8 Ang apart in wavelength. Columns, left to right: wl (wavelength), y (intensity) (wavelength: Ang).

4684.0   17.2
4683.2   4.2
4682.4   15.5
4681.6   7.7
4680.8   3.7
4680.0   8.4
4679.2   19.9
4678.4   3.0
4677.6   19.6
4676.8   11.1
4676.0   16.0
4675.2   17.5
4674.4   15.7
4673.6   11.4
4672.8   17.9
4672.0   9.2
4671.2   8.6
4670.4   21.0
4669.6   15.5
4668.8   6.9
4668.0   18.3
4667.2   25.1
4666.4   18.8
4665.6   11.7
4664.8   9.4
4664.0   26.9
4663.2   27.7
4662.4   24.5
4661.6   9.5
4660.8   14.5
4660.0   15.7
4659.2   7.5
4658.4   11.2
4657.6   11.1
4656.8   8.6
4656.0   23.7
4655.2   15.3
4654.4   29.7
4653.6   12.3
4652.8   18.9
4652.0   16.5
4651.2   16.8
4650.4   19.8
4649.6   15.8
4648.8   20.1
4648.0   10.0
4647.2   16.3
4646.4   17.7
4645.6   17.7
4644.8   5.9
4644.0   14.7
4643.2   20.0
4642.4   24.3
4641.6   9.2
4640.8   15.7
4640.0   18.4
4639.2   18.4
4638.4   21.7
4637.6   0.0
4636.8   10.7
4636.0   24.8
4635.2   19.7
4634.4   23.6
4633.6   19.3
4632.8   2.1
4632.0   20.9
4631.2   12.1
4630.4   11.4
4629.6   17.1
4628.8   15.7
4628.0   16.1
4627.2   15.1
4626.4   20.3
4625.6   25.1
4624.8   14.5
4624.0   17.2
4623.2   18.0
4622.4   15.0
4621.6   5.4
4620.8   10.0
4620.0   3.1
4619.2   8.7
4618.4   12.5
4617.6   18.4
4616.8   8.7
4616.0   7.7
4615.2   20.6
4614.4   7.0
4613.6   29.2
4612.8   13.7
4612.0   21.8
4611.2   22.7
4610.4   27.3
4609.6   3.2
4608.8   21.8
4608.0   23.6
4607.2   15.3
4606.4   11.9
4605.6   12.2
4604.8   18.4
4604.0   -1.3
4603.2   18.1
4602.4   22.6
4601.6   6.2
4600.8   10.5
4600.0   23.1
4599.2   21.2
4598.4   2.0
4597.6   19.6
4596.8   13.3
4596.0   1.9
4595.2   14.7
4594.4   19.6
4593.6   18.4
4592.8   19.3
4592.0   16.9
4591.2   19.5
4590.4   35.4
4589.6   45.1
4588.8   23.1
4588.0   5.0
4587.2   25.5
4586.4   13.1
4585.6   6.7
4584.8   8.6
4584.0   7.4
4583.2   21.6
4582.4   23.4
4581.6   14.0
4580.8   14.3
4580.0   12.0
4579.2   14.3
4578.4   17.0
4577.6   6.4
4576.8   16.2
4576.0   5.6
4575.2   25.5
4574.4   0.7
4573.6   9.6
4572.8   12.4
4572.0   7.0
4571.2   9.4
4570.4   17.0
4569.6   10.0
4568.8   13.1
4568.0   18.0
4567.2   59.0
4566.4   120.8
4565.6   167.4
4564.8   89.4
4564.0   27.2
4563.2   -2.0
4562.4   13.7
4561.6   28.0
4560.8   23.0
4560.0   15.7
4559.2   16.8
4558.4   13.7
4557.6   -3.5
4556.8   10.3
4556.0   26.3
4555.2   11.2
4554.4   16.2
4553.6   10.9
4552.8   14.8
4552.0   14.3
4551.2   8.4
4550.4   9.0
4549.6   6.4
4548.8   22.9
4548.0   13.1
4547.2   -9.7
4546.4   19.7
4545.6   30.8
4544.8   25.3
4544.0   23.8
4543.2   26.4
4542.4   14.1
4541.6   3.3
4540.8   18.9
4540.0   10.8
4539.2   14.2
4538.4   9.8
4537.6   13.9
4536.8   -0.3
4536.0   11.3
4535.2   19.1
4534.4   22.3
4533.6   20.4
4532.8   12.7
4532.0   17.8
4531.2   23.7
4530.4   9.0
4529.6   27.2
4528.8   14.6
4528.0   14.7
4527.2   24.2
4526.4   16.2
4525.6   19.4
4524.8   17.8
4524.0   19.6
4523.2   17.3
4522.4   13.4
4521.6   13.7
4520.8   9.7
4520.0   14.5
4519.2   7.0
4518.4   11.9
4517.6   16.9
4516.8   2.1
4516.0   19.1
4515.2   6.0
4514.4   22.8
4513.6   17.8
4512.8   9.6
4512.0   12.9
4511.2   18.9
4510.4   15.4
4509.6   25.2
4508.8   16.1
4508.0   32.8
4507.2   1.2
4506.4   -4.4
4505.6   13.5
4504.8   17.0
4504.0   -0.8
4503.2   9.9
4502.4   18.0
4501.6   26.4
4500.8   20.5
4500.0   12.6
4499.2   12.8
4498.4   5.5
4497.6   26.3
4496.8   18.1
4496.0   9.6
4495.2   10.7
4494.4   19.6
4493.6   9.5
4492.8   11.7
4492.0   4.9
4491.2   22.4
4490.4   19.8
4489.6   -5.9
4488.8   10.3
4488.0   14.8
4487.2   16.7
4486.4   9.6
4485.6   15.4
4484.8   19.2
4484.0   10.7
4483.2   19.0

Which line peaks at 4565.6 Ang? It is H-gamma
